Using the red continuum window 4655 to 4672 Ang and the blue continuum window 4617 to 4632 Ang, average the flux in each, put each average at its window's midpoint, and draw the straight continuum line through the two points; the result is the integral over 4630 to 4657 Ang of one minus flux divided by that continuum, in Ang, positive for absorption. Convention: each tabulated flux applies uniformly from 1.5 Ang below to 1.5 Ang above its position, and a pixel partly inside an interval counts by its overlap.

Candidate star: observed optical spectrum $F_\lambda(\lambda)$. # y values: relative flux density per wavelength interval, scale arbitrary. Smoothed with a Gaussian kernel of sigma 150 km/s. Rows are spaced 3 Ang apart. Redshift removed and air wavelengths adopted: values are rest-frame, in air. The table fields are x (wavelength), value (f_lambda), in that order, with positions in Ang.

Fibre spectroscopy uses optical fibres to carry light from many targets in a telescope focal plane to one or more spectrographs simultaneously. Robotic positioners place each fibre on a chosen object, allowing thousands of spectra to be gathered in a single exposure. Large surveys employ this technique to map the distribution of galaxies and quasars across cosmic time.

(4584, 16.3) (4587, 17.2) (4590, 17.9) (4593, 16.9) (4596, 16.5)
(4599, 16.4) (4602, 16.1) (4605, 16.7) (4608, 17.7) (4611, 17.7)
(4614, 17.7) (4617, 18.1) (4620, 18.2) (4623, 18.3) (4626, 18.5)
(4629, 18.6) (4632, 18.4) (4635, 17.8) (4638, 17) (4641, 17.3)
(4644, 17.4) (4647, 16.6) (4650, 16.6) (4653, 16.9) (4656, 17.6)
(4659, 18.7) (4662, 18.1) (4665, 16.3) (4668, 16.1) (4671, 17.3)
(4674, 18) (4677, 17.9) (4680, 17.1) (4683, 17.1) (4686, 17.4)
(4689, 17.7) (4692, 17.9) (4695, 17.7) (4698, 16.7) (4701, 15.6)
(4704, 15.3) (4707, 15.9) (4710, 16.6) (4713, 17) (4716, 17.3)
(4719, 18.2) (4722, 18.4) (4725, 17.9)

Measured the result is 0.9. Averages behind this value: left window 18.4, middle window 17.3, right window 17.3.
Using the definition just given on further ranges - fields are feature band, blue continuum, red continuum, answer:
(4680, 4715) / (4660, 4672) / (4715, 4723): 1.5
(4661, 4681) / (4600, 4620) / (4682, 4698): 0.3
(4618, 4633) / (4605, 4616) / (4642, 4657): -0.9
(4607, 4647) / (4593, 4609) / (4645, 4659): -2.2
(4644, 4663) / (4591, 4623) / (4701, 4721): -0.4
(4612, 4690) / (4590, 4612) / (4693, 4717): -3.9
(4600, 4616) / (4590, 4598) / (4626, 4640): 0.1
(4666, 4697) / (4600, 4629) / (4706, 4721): -0.2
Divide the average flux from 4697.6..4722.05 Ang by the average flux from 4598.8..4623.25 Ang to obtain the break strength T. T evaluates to 0.96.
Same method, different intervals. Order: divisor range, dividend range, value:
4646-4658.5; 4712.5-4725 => 1.04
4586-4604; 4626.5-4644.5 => 1.06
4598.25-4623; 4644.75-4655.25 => 0.97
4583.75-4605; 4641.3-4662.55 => 1.04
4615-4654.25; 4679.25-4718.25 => 0.96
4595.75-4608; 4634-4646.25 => 1.04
